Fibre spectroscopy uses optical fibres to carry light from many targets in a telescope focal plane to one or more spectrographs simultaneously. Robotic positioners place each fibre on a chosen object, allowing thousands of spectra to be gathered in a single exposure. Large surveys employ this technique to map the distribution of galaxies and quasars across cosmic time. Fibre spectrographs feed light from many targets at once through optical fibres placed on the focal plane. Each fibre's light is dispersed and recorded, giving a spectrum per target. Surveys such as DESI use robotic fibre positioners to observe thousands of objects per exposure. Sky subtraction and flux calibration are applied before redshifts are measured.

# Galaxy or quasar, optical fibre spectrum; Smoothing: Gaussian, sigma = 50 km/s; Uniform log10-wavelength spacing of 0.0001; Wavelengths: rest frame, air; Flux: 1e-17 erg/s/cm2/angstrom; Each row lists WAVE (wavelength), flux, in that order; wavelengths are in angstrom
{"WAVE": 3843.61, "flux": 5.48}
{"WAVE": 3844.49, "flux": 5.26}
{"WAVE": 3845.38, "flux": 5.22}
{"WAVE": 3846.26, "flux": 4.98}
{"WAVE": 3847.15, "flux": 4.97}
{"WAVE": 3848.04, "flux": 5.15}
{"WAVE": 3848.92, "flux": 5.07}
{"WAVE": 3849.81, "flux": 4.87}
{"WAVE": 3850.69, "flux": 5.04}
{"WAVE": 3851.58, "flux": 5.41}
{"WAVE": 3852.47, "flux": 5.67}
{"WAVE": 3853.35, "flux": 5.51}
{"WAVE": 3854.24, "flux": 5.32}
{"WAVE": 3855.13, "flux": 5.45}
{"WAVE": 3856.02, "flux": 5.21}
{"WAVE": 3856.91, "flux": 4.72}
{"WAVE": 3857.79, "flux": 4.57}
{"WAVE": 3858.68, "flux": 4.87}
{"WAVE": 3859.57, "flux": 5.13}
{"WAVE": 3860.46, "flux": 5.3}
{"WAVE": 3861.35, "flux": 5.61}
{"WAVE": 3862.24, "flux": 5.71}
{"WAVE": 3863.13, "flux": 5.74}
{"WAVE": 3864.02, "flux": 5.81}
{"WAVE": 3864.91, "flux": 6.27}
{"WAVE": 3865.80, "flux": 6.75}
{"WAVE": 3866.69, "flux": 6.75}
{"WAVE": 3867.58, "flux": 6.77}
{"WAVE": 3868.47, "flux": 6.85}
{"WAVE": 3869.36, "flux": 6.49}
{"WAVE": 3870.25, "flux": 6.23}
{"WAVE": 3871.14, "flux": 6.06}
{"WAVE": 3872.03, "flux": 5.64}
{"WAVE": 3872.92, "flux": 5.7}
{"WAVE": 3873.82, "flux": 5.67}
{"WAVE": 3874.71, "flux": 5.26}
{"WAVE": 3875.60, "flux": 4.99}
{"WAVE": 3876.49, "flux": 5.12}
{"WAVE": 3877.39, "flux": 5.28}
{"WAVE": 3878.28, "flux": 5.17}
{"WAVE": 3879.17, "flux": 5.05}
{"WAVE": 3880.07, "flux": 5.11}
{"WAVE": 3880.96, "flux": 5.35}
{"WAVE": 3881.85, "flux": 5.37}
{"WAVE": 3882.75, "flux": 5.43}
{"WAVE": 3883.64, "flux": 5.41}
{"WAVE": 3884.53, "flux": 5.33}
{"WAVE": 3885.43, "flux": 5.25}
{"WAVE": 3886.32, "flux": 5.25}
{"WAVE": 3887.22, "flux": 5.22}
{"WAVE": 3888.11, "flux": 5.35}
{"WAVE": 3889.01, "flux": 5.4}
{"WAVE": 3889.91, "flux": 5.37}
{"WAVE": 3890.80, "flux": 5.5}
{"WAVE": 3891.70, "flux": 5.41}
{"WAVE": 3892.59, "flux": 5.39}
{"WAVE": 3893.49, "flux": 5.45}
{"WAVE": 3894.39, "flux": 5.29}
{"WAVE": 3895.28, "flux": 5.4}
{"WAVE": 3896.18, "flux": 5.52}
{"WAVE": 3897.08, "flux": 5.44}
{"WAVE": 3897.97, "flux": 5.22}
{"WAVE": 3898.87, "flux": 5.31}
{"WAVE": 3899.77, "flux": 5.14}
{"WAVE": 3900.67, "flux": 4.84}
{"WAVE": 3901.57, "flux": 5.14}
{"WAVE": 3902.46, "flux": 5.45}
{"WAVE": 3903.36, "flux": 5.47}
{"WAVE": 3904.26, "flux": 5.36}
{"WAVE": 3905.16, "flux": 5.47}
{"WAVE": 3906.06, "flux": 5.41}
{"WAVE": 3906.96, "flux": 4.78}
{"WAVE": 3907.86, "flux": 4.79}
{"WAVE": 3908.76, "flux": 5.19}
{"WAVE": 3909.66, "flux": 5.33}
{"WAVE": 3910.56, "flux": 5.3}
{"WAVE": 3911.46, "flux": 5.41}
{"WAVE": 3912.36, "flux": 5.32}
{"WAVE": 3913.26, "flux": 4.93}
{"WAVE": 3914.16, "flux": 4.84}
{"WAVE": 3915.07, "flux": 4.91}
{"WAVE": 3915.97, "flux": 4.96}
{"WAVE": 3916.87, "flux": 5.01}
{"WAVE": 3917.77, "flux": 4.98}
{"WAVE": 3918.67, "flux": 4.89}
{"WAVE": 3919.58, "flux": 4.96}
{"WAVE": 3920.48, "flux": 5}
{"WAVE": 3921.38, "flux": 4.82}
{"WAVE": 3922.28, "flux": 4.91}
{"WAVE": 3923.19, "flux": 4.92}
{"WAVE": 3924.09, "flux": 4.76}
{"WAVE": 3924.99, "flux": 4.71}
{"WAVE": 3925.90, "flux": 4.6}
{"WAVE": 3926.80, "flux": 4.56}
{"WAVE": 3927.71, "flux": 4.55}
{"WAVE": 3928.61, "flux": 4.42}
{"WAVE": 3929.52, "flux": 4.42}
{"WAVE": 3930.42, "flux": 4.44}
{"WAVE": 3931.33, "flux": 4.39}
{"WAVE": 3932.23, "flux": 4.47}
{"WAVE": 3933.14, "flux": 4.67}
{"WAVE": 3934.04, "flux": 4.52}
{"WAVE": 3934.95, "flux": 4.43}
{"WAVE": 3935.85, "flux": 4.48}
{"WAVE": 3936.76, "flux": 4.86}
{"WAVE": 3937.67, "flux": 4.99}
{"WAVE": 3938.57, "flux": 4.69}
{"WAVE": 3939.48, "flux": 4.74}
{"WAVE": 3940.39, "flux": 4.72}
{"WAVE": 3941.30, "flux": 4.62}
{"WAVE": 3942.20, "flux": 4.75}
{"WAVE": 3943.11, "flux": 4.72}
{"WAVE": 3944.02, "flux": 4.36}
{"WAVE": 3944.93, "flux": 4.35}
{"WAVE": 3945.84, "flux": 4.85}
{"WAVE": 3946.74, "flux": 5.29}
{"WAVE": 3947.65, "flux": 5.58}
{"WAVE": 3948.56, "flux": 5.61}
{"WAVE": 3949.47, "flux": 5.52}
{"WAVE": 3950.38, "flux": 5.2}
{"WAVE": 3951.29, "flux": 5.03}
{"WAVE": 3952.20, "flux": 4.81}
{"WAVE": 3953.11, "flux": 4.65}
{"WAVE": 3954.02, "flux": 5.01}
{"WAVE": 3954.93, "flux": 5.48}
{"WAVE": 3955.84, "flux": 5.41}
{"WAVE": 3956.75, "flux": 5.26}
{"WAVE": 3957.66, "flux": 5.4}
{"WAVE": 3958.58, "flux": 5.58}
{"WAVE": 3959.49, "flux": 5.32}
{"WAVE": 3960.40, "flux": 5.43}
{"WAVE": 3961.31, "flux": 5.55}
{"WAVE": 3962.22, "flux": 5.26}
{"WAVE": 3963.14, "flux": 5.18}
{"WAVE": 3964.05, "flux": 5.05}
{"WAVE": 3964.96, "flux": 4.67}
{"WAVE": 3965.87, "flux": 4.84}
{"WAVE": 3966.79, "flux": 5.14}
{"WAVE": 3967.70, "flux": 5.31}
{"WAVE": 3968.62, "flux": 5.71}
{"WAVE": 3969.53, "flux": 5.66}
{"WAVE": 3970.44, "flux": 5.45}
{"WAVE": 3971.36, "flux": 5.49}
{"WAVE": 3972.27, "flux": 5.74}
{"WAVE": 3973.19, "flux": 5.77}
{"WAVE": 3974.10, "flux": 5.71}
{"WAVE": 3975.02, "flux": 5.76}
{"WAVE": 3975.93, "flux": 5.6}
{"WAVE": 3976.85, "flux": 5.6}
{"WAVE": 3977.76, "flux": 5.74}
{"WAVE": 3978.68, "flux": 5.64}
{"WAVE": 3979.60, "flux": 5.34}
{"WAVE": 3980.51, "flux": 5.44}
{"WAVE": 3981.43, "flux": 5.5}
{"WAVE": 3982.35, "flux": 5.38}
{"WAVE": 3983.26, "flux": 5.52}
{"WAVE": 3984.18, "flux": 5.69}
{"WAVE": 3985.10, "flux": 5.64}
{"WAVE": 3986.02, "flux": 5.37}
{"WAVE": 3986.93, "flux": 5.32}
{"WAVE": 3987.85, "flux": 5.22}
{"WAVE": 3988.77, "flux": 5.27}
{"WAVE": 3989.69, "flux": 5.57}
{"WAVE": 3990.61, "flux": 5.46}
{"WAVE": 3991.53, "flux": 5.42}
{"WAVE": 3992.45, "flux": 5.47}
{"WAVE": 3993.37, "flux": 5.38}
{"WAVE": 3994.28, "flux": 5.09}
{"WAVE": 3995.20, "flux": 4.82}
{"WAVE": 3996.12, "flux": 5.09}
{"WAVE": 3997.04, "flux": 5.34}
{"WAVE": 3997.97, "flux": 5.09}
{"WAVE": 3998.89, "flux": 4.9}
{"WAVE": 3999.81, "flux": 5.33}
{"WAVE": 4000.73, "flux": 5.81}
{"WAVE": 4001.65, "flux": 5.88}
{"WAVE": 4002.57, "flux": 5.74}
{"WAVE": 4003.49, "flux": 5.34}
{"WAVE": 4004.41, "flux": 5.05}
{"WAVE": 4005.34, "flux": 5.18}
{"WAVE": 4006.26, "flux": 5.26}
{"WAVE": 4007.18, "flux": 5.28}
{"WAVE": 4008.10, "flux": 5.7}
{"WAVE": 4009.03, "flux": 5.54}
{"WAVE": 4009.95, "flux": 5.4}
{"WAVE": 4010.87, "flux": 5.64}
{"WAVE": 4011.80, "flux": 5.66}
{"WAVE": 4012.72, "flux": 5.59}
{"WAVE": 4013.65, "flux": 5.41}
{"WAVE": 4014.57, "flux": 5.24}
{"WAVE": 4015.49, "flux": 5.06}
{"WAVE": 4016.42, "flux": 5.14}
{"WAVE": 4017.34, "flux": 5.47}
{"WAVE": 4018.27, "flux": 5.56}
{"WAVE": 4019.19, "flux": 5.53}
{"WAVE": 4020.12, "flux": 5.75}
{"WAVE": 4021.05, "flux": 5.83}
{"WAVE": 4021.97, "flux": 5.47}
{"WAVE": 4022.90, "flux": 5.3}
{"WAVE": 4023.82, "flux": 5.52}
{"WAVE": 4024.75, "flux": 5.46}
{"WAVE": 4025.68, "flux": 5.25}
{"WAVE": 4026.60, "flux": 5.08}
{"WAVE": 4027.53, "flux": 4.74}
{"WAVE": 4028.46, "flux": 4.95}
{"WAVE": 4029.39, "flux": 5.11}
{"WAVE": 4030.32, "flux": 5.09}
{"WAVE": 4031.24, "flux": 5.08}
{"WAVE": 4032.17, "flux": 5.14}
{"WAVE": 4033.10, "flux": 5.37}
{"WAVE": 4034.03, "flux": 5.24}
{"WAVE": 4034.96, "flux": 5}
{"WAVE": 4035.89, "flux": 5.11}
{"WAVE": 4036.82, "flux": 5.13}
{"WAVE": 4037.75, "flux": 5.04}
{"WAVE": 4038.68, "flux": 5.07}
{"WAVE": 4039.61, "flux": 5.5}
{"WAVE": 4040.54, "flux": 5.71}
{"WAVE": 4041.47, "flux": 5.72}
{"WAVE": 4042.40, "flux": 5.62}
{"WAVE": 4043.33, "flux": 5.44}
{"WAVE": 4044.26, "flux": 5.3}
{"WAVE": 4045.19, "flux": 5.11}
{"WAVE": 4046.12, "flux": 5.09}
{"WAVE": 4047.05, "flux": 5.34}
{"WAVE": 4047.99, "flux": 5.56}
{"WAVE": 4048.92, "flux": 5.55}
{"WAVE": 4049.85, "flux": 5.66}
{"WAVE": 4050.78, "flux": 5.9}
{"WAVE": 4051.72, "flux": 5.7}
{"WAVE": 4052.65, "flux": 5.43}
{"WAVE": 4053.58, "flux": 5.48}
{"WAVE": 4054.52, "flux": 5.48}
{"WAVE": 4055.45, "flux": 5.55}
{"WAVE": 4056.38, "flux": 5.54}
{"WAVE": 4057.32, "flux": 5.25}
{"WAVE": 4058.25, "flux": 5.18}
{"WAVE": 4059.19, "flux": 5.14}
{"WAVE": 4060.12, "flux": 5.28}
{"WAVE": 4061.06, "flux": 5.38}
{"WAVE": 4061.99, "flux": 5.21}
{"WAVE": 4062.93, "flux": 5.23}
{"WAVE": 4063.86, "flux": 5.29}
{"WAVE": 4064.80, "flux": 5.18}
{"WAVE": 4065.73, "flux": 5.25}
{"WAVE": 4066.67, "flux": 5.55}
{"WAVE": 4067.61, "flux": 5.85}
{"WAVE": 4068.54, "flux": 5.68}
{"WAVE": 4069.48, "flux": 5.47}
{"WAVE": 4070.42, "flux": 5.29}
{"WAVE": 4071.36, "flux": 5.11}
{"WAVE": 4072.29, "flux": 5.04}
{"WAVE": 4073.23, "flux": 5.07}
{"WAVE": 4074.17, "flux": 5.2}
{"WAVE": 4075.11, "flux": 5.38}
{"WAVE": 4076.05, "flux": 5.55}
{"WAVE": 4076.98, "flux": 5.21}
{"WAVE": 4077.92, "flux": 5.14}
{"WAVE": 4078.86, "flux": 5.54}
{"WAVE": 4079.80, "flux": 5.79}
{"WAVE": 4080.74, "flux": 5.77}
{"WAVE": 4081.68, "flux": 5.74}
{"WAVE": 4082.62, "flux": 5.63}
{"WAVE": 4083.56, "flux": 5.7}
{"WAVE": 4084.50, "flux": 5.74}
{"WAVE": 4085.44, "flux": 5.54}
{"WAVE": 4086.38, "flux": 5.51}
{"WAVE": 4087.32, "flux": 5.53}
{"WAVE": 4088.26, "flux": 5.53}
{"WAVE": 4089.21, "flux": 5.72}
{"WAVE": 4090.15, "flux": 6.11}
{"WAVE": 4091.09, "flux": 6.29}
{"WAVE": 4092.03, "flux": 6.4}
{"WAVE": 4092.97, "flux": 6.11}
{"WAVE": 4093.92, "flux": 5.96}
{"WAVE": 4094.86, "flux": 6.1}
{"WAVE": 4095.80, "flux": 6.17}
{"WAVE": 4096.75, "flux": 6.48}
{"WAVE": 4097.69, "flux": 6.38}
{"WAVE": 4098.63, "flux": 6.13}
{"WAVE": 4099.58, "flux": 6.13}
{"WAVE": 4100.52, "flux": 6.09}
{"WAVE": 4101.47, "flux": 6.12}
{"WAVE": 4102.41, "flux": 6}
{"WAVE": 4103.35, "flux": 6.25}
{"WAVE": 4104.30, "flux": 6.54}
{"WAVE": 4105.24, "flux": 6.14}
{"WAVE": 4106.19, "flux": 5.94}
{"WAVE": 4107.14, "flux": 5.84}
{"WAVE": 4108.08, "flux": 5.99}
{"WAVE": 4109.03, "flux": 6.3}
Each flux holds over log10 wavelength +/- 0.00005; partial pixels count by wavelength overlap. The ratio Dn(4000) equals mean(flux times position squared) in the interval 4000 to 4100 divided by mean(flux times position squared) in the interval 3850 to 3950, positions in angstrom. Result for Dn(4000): 1.14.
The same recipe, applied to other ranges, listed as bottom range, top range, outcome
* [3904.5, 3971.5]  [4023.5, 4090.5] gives 1.15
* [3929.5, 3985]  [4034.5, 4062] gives 1.09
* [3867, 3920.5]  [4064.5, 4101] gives 1.17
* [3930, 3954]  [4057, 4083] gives 1.19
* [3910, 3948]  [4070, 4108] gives 1.31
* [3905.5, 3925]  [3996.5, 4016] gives 1.13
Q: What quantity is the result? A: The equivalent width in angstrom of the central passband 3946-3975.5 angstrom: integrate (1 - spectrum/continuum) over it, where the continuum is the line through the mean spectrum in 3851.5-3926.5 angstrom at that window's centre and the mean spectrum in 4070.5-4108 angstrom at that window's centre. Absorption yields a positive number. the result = 1.0 angstrom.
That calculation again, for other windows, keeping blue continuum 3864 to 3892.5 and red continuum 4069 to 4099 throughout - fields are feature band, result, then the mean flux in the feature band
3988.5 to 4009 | 1.2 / 5.34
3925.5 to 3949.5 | 4.0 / 4.71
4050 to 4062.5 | 0.6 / 5.43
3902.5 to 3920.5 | 1.7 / 5.12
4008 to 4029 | 1.0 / 5.4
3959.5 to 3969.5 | 0.8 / 5.24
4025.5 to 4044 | 1.5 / 5.22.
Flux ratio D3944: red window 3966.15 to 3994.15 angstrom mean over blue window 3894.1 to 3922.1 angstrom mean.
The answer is 1.07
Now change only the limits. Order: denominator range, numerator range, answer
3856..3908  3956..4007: 0.99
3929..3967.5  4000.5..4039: 1.08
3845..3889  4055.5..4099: 1.02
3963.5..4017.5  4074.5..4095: 1.06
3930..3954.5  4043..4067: 1.12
